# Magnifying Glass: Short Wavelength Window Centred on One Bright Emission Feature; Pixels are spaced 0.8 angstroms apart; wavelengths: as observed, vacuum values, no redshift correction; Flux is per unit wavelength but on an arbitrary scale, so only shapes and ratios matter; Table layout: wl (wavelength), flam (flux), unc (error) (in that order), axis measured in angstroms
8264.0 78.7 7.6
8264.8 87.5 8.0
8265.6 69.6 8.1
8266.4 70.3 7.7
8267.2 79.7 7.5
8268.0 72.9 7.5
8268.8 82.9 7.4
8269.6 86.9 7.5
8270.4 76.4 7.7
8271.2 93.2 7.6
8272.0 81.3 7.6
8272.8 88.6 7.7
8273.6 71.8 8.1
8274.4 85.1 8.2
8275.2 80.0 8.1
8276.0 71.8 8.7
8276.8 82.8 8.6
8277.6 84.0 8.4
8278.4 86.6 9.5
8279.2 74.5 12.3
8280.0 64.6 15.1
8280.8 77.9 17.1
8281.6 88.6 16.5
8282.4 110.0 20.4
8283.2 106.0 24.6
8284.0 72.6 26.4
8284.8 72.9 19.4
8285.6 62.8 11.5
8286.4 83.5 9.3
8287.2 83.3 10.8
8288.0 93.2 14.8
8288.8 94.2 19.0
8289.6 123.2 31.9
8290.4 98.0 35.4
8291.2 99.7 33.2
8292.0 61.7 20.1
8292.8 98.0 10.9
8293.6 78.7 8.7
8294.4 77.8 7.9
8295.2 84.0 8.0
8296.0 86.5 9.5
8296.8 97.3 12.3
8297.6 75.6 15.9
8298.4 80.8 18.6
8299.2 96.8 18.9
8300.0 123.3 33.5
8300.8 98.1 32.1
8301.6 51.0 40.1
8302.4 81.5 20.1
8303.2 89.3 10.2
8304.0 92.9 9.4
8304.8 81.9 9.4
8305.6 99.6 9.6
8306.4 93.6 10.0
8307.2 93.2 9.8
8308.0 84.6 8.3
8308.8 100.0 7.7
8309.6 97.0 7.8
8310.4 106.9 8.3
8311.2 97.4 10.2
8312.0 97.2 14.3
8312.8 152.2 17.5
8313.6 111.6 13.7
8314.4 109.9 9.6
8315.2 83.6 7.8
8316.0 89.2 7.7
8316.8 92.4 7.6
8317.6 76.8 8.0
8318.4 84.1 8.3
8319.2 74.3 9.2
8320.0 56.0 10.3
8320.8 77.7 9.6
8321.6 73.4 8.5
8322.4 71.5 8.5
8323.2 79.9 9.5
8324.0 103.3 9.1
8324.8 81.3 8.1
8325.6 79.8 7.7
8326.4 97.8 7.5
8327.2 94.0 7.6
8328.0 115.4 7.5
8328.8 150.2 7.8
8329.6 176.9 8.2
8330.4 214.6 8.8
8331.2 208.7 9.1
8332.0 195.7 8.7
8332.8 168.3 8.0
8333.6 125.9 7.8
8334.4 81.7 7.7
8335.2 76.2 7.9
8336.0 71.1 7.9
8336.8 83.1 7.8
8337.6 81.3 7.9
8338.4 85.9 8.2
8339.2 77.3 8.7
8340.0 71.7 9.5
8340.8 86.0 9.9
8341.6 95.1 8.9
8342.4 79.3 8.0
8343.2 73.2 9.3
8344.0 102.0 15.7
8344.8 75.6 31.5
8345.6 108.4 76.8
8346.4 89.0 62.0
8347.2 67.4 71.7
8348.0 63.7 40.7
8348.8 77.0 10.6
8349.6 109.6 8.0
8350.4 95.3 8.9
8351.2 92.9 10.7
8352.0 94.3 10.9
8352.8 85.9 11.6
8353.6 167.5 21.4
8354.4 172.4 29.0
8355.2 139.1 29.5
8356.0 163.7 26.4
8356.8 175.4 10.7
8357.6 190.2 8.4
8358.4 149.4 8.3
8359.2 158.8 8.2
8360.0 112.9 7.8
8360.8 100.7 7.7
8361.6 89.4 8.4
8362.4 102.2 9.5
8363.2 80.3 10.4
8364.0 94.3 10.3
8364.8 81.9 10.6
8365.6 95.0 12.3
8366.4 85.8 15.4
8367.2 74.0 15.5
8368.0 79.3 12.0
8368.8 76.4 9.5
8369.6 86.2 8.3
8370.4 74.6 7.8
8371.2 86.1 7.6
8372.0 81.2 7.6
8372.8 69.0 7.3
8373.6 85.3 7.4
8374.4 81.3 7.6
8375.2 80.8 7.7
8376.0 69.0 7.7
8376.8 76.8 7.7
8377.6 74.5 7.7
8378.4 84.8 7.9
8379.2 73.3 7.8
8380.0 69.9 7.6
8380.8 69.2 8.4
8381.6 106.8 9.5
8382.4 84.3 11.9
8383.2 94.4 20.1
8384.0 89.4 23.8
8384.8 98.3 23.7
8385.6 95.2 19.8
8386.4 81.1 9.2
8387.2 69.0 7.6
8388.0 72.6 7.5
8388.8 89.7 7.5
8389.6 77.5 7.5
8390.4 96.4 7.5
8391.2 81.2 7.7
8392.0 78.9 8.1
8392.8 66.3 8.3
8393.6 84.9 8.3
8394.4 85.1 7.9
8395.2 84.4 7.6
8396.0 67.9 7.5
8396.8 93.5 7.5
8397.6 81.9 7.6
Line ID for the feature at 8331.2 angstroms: H-alpha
